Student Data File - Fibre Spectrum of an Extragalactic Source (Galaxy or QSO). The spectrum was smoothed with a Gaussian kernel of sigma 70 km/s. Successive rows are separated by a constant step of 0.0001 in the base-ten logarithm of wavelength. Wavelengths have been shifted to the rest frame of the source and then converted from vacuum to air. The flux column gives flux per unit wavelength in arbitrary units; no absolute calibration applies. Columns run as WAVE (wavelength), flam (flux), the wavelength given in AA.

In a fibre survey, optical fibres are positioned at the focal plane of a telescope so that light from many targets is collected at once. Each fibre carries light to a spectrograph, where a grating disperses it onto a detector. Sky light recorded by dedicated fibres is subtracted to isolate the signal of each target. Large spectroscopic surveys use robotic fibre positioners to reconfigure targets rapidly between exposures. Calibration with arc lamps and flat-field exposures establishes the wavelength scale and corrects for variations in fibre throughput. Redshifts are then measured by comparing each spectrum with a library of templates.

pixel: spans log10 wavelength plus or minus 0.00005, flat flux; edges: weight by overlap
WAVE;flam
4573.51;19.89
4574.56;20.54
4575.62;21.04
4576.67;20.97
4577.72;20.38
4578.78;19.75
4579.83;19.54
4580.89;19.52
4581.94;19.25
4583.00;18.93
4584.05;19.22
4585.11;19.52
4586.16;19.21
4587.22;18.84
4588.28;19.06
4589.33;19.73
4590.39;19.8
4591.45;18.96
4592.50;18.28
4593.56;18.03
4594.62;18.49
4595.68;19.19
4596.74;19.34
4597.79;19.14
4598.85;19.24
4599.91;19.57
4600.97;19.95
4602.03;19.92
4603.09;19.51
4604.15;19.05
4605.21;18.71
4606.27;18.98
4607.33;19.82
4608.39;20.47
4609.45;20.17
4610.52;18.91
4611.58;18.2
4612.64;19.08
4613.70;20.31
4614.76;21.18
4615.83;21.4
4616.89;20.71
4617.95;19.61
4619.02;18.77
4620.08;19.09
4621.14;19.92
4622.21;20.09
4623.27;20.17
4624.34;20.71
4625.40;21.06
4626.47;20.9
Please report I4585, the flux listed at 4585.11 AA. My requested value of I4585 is 19.52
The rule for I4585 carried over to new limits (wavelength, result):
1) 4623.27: 20.17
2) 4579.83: 19.54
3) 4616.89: 20.71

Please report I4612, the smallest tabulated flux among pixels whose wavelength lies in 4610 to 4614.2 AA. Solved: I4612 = 18.2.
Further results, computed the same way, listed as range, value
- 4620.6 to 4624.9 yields 19.92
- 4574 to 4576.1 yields 20.54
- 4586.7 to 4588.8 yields 18.84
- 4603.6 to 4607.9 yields 18.71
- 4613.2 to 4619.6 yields 18.77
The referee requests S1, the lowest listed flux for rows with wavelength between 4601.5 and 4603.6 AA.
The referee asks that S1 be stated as 19.51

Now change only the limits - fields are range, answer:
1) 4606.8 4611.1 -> 18.91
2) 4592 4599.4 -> 18.03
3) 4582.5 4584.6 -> 18.93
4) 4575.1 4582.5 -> 19.25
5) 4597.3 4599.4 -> 19.14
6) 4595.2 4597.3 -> 19.19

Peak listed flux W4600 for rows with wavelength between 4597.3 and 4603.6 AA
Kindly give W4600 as 19.95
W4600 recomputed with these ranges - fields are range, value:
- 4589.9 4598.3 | 19.8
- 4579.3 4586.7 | 19.54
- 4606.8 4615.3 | 21.18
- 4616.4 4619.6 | 20.71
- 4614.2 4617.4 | 21.4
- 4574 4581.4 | 21.04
